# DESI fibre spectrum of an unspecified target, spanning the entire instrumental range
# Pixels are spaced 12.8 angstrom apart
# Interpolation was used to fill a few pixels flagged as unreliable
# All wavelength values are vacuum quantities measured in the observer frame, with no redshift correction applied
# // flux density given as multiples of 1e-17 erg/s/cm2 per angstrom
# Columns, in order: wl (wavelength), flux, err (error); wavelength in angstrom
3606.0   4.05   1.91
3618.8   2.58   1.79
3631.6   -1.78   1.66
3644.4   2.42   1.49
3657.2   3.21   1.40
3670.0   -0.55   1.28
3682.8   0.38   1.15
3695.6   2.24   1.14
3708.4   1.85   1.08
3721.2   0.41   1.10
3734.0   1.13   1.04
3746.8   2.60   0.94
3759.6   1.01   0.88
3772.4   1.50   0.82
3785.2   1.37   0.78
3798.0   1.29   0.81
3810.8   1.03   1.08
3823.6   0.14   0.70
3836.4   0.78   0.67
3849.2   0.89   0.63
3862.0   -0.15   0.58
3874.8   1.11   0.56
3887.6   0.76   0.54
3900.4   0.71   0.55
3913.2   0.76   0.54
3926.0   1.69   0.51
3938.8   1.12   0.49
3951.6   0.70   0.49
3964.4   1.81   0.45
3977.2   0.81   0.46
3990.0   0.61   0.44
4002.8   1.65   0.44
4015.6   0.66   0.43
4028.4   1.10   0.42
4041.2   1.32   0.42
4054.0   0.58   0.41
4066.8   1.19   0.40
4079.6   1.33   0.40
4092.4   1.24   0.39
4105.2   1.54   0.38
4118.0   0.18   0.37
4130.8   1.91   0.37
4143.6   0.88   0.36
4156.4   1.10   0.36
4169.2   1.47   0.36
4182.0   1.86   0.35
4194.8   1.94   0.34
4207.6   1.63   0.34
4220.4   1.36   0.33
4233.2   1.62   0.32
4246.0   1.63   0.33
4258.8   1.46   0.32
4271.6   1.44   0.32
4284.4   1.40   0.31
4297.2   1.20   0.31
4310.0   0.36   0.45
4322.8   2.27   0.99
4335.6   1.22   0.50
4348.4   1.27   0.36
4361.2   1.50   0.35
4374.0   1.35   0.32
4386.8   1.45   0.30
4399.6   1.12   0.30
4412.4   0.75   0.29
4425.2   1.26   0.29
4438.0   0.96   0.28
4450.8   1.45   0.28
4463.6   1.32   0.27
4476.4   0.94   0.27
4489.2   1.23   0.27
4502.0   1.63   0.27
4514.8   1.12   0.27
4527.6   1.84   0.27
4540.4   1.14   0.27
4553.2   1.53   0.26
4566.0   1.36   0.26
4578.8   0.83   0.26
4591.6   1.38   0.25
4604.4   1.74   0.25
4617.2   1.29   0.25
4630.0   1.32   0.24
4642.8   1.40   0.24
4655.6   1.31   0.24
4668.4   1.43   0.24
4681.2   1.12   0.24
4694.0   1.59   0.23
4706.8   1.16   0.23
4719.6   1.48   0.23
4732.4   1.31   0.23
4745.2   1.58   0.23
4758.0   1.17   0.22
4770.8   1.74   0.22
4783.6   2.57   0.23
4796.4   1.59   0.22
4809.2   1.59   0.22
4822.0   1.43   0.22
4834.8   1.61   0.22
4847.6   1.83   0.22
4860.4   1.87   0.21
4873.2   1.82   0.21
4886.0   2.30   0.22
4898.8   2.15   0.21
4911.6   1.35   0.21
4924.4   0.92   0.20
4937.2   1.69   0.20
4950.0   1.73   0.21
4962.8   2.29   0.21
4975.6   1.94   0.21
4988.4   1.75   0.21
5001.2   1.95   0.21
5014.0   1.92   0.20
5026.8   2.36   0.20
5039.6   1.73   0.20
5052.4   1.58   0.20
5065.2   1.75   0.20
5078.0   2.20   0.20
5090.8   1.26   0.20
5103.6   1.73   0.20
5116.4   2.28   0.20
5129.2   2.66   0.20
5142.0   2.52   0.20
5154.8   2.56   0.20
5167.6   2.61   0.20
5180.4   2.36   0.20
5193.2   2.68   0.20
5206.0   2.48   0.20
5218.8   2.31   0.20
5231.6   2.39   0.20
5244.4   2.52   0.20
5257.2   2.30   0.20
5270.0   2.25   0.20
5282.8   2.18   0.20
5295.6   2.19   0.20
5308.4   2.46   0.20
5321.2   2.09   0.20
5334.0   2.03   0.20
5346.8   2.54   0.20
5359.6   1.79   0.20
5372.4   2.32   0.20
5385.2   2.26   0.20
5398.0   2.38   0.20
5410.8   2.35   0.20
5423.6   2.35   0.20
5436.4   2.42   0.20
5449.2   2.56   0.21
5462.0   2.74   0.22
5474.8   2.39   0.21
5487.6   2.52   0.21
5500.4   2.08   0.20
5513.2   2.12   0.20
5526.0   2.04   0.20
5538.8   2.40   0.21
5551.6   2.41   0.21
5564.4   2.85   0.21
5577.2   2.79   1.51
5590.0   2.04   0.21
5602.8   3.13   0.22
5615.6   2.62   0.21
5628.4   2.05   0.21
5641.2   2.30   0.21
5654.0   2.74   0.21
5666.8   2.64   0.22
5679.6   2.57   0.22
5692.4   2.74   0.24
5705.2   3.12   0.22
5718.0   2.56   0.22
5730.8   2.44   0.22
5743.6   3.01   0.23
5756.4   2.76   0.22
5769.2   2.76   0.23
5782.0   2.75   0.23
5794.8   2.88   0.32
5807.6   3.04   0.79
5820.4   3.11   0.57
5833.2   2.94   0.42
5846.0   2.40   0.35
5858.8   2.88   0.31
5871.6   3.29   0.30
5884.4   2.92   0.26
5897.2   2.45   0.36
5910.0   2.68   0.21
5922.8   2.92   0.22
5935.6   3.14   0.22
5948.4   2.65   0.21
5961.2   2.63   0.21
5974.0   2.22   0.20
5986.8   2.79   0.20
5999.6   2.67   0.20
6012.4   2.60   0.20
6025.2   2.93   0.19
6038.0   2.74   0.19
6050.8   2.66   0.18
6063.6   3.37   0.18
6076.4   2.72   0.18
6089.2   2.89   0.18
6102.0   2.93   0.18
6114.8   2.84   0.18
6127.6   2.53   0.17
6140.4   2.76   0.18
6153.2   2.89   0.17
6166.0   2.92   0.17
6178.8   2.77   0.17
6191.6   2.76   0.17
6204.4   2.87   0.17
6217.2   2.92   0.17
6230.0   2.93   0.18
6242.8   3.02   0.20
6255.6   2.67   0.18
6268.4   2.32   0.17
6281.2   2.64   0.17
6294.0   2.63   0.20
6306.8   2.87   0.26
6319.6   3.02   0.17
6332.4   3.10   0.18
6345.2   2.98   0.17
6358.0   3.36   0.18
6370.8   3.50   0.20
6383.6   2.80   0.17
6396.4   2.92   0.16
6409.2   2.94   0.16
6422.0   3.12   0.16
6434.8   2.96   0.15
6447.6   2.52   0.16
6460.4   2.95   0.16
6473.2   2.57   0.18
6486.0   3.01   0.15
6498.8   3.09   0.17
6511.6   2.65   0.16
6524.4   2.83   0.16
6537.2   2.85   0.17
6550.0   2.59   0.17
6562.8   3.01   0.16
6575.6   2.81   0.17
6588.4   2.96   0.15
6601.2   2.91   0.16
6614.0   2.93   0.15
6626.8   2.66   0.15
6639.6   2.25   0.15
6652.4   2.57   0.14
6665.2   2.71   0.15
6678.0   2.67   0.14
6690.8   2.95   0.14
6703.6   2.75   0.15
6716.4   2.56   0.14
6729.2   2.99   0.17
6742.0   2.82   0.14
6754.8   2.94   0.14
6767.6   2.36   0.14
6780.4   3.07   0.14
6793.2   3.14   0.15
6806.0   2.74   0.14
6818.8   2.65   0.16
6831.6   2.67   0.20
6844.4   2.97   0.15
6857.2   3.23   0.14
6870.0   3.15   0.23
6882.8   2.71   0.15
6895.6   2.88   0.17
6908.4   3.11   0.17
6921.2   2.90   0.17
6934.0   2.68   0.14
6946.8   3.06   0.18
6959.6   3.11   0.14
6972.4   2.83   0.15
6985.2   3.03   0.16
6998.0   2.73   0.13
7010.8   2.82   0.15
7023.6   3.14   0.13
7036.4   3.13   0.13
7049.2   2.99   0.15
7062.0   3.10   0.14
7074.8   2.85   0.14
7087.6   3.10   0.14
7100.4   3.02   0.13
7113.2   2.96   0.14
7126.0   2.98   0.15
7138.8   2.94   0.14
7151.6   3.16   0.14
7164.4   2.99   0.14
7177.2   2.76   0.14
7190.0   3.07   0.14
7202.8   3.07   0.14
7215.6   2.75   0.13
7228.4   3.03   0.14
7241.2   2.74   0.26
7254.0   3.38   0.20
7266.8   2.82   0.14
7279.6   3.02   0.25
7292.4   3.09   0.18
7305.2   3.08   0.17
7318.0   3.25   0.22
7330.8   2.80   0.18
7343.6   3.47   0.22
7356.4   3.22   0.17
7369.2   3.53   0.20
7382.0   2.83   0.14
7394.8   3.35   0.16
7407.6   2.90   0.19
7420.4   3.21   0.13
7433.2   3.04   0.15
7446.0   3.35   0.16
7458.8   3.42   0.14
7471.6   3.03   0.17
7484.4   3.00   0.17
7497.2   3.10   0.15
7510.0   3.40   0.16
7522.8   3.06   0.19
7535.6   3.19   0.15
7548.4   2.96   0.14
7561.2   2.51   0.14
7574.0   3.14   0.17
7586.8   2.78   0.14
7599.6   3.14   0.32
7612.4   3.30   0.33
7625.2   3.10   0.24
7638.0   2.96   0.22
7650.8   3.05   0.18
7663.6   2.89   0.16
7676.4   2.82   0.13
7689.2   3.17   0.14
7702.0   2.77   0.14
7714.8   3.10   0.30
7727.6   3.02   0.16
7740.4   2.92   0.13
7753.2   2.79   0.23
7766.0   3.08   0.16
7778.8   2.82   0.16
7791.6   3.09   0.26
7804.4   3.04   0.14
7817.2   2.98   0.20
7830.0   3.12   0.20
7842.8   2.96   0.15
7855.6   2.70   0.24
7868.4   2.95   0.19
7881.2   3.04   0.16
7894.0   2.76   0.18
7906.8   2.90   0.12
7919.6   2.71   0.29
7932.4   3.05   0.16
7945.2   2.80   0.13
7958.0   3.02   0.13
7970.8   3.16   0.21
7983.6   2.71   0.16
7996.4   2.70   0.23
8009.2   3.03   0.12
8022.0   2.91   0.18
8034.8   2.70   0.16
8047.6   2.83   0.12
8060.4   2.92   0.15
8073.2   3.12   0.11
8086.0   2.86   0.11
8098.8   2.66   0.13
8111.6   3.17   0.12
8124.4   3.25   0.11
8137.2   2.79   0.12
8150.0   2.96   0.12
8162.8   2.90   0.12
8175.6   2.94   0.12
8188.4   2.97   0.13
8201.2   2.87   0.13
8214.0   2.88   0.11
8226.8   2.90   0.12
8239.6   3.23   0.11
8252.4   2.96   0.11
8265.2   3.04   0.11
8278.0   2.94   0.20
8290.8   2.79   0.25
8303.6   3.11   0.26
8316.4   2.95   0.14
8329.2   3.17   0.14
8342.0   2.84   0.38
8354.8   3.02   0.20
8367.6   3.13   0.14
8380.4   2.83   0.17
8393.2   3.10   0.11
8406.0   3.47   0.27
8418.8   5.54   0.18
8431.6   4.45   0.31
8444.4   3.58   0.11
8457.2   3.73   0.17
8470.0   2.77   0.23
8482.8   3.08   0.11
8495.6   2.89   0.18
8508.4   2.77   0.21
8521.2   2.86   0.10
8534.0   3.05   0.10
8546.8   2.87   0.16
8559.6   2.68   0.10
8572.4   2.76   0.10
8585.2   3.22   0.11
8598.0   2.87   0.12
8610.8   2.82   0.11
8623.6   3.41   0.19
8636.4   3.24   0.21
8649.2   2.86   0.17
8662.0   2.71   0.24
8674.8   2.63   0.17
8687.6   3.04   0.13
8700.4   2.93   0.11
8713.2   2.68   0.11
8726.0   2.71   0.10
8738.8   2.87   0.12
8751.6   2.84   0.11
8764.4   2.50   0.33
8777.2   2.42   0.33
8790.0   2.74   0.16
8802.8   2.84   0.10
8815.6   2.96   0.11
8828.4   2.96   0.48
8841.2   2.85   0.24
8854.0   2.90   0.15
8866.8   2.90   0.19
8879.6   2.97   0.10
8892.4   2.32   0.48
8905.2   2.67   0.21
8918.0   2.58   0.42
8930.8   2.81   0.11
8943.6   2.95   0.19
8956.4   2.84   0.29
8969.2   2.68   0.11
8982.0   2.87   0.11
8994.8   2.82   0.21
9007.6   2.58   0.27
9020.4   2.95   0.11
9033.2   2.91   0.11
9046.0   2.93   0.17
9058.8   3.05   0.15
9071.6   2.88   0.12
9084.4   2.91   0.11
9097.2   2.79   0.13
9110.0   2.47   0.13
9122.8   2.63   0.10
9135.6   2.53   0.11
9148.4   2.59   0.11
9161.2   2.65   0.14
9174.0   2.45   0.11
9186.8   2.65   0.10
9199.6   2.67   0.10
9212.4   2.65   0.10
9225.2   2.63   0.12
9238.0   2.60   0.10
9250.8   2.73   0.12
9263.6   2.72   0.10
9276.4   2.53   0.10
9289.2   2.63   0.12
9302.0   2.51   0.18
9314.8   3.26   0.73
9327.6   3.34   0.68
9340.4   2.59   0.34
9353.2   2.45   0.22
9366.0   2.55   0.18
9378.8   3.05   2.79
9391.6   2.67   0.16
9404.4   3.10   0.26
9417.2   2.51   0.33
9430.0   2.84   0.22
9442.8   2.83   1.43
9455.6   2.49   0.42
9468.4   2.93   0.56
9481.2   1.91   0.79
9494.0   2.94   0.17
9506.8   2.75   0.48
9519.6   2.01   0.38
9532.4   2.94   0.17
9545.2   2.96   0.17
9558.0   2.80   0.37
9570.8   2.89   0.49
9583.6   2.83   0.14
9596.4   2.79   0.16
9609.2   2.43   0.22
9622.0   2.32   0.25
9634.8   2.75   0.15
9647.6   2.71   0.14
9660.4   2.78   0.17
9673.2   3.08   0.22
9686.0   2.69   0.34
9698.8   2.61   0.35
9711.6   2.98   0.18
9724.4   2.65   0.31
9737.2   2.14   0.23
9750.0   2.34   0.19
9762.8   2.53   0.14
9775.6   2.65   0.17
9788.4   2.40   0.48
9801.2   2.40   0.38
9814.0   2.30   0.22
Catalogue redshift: 0.28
